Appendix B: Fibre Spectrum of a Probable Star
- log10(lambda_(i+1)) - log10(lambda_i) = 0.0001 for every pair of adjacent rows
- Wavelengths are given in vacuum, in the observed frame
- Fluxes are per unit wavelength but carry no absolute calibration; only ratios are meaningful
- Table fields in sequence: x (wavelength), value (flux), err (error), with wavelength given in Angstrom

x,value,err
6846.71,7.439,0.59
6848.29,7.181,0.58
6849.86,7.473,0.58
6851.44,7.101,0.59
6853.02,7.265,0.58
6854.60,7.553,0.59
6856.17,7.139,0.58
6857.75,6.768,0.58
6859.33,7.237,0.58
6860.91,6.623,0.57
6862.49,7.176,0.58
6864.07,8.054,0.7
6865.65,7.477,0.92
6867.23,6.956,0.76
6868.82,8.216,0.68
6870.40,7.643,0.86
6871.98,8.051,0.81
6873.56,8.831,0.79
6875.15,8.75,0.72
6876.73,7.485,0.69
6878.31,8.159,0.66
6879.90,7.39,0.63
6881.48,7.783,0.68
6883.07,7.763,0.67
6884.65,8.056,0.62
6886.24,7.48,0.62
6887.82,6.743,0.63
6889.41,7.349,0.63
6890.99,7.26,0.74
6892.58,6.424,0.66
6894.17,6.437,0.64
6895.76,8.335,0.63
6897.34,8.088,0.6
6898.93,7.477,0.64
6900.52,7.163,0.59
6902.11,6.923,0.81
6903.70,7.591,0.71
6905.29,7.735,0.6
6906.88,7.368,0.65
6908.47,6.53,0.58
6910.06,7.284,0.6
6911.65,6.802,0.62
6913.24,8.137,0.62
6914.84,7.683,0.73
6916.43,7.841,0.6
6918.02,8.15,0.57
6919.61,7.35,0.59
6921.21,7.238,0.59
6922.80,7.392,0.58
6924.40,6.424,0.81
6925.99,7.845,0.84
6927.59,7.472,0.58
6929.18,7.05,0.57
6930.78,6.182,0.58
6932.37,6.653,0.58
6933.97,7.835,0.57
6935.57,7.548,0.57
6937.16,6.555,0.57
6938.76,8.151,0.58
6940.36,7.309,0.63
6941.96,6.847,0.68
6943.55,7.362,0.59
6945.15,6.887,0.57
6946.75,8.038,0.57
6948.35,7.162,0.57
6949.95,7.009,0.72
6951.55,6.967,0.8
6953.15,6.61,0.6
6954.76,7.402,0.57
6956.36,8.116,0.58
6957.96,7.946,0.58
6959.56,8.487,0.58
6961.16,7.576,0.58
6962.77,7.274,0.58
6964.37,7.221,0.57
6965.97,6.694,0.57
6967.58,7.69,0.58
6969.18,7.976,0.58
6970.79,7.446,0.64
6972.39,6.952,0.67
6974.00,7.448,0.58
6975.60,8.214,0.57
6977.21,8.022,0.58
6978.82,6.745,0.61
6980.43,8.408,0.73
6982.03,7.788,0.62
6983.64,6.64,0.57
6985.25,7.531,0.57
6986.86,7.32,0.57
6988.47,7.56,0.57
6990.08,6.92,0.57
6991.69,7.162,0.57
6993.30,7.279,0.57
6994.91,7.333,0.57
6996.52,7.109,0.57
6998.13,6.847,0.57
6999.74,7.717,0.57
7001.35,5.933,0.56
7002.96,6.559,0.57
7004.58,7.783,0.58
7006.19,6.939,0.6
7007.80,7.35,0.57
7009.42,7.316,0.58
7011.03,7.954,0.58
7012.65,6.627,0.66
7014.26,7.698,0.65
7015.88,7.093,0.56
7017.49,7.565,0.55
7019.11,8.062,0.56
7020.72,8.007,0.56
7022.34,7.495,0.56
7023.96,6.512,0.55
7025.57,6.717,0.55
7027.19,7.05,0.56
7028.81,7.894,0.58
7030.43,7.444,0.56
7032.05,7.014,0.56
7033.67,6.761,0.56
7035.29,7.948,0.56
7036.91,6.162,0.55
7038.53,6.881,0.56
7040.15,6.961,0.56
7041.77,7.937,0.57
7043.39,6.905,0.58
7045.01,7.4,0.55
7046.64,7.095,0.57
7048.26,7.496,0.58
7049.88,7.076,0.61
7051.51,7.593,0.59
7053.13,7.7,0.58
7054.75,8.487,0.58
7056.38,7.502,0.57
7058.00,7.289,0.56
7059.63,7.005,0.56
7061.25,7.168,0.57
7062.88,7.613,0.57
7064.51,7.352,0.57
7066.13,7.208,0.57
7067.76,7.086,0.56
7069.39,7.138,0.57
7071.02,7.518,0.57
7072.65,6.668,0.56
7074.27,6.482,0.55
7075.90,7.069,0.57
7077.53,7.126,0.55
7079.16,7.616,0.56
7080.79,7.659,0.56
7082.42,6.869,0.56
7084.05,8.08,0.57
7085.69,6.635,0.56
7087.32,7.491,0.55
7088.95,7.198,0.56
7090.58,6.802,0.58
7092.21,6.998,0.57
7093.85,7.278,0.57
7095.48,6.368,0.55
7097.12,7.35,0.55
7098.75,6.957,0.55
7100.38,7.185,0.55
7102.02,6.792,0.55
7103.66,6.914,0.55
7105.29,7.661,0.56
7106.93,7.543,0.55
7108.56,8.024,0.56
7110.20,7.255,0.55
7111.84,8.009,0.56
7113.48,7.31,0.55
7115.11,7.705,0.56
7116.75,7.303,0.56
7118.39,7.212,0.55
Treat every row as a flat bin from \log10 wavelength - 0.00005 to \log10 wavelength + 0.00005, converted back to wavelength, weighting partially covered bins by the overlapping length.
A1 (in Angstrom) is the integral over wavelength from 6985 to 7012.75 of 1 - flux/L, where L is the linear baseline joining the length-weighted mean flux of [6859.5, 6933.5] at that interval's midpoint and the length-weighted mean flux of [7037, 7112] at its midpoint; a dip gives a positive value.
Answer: 0.6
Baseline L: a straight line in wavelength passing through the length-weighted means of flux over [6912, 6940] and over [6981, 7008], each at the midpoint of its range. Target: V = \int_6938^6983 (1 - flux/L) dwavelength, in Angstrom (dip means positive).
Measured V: -1.3 Angstrom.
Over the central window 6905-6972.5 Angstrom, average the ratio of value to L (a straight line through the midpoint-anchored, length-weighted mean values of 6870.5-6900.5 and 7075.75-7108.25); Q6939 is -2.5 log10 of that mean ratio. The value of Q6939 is 0.03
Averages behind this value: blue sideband 7.65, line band 7.36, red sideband 7.2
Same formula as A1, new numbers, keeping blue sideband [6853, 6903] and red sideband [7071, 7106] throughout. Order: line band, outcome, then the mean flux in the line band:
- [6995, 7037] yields 0.1 Angstrom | 7.23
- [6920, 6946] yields 0.8 Angstrom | 7.18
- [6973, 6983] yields -0.6 Angstrom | 7.73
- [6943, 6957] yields 0.2 Angstrom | 7.27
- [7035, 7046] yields 0.1 Angstrom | 7.13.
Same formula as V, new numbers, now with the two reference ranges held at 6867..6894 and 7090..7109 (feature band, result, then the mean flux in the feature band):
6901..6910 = 0.4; 7.23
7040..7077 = -0.3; 7.3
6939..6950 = 0.3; 7.29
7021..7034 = 0.3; 7.16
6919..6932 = 0.8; 7.1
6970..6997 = 0.0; 7.41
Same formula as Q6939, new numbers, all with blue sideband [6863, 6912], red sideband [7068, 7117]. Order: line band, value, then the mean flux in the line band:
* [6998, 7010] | 0.05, 7.06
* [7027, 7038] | 0.02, 7.18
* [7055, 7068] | -0.01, 7.34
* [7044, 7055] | -0.03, 7.49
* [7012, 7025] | -0.01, 7.38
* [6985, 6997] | 0.02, 7.27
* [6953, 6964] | -0.03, 7.67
